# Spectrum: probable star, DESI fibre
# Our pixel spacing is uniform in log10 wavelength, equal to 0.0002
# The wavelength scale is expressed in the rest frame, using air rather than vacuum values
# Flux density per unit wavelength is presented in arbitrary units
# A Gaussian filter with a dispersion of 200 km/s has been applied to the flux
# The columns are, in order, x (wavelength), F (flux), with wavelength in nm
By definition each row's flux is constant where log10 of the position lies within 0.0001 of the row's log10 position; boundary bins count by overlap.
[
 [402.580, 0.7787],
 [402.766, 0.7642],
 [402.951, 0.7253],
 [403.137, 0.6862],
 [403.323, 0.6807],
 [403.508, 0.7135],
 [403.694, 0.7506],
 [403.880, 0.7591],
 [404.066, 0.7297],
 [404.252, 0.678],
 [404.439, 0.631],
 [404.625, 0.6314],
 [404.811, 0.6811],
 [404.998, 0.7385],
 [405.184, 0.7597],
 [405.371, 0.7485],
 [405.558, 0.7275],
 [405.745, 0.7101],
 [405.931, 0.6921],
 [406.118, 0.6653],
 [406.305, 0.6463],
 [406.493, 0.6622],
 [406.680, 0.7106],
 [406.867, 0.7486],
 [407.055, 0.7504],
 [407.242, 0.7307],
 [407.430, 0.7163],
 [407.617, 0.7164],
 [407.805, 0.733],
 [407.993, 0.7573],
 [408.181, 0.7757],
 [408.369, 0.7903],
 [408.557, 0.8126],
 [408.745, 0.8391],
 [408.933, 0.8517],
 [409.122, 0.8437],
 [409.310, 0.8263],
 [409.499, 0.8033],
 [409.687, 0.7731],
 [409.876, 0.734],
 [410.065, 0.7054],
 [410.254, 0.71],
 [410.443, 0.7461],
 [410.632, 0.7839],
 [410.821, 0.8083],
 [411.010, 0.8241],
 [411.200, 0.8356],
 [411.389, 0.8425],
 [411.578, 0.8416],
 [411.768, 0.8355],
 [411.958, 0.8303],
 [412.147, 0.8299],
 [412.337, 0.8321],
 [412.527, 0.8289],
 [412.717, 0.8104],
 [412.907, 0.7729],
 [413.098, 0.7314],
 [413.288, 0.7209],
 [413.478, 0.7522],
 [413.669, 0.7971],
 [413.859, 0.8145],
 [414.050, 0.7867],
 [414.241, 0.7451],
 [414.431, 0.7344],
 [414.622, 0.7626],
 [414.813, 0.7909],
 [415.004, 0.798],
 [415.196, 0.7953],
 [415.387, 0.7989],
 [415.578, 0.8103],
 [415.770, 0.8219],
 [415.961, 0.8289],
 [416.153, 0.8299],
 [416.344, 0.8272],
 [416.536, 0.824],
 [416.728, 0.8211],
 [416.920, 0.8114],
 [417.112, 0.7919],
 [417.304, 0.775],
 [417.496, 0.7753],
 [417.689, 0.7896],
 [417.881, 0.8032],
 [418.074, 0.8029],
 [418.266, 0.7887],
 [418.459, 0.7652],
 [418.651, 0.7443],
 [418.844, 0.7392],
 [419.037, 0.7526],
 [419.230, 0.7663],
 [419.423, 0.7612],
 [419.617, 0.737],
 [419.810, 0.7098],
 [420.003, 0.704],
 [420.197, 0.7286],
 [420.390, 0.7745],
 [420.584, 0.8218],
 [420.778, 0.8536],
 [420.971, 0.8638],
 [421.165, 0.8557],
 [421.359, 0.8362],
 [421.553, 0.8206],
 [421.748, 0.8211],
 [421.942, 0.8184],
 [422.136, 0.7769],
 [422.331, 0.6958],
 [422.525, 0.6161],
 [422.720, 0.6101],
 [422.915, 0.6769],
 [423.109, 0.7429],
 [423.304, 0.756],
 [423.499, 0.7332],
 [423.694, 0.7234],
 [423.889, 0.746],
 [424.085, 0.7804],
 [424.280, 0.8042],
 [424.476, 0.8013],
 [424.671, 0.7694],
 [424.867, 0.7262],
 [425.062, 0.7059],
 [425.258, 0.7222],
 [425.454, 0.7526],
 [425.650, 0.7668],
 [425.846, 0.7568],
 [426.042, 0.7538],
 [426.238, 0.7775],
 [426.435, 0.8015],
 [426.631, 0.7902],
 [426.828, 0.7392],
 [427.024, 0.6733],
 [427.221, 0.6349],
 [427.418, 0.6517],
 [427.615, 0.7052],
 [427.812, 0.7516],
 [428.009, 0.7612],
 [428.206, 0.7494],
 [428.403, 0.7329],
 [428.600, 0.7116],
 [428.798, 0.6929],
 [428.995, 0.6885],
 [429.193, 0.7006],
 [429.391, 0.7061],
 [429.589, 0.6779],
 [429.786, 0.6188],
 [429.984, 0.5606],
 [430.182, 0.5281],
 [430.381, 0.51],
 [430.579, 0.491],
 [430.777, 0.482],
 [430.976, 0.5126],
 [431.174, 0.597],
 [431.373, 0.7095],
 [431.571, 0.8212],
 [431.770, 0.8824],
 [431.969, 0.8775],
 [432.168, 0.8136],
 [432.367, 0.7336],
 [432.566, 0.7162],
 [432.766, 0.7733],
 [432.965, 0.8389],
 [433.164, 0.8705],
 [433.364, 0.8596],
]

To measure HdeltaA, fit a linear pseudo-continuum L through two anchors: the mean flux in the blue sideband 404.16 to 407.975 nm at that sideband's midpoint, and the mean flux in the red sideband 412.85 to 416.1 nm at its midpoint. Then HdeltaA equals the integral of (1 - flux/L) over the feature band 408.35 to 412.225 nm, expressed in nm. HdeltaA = -0.32 nm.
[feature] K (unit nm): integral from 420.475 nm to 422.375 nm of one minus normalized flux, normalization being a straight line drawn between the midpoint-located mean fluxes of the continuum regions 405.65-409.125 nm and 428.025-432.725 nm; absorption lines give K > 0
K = -0.32 nm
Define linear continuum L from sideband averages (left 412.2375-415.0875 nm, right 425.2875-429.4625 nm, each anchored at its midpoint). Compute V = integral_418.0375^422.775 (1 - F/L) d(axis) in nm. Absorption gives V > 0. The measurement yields -0.086 nm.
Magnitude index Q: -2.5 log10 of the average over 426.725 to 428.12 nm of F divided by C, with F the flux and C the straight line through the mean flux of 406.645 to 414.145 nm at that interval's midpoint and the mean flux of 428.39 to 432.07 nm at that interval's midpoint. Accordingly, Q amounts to -0.045 mag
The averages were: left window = 0.784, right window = 0.656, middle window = 0.703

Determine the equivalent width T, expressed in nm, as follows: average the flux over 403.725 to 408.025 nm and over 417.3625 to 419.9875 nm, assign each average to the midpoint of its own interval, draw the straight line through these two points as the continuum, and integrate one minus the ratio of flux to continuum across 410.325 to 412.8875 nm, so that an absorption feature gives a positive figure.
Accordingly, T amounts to -0.29 nm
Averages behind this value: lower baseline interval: 0.71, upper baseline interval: 0.763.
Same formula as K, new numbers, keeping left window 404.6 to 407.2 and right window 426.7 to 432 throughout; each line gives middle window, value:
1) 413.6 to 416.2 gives -0.37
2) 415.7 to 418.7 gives -0.48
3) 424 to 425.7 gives -0.20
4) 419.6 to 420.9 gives -0.15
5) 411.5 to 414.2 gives -0.39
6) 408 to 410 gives -0.28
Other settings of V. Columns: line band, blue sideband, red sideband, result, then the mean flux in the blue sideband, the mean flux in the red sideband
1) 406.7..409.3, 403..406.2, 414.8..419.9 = -0.17 nm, 0.705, 0.787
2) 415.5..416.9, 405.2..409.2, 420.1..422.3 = -0.06 nm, 0.744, 0.812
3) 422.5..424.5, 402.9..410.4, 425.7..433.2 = -0.04 nm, 0.734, 0.704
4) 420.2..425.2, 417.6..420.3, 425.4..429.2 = -0.13 nm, 0.757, 0.73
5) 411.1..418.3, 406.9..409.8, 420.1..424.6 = -0.23 nm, 0.78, 0.768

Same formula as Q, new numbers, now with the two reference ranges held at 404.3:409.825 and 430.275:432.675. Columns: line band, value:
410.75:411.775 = -0.142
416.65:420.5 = -0.082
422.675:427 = -0.079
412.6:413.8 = -0.061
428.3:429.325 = -0.031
